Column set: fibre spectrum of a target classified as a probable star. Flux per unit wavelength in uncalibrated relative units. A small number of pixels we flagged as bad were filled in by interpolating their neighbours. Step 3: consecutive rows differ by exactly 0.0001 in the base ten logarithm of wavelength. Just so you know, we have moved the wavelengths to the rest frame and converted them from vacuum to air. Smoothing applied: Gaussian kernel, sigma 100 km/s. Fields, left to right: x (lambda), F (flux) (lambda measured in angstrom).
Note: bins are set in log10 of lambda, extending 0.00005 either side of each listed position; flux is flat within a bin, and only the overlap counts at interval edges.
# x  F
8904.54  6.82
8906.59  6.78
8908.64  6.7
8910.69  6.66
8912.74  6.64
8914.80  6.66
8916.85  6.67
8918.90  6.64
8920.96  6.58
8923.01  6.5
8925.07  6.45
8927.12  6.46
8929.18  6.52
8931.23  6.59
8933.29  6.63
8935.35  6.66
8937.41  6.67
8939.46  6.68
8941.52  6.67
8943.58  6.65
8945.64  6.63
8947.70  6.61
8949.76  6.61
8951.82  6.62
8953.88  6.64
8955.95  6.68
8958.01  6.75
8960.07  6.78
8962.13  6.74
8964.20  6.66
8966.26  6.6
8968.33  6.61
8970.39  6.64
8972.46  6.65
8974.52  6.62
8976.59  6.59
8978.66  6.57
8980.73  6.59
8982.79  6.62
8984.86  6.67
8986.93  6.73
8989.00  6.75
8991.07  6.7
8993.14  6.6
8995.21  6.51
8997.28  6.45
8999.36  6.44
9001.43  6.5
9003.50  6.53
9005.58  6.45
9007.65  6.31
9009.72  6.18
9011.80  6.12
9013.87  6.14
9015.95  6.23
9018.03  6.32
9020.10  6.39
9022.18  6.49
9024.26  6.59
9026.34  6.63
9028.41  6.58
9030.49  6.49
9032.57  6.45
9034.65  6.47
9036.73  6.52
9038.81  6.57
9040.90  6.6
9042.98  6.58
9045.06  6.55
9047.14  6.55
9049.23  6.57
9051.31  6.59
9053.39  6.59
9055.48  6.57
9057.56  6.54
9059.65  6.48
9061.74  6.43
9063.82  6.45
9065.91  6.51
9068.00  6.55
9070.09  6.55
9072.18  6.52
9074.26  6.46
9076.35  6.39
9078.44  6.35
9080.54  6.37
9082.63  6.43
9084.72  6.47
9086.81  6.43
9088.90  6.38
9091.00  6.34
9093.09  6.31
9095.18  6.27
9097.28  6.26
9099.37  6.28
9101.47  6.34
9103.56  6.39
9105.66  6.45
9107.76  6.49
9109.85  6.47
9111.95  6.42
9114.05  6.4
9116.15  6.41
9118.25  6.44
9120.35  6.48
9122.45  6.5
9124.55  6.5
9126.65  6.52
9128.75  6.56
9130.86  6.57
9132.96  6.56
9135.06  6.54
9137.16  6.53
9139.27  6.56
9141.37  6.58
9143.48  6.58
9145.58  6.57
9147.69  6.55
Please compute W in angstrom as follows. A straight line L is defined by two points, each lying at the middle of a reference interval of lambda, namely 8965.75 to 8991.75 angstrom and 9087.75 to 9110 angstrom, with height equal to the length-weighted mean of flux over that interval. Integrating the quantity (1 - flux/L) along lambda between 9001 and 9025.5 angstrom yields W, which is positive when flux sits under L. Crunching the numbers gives 0.8 angstrom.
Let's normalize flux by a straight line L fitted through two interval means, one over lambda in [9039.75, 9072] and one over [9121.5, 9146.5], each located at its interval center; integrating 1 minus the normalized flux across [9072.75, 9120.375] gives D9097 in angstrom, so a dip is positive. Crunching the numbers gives 1.1 angstrom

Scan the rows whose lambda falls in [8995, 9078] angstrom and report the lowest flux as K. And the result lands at 6.12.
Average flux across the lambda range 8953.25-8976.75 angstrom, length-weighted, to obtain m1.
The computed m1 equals 6.67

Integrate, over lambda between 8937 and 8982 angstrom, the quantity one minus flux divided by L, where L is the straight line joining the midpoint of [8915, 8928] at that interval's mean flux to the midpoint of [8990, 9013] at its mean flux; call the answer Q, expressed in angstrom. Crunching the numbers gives -1.0 angstrom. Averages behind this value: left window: 6.56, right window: 6.43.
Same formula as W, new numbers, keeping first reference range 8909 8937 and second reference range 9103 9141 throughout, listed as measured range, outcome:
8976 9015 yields 0.36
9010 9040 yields 0.54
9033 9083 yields 0.12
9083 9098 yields 0.35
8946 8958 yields -0.12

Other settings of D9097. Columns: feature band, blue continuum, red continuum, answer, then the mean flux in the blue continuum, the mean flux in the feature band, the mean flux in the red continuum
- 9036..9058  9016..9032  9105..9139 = -0.28 angstrom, 6.48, 6.57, 6.49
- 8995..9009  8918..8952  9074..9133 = 0.17 angstrom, 6.6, 6.45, 6.42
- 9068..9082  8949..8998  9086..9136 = 0.08 angstrom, 6.64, 6.45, 6.43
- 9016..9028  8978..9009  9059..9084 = 0.10 angstrom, 6.56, 6.47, 6.46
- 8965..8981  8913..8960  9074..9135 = -0.08 angstrom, 6.62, 6.61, 6.42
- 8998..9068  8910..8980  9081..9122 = 0.29 angstrom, 6.63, 6.47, 6.39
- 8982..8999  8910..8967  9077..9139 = -0.13 angstrom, 6.63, 6.62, 6.43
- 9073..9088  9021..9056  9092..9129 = 0.13 angstrom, 6.55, 6.42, 6.41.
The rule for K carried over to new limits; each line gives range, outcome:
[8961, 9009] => 6.31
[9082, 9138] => 6.26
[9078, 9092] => 6.34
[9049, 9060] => 6.48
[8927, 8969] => 6.46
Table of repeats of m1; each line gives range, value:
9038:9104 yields 6.46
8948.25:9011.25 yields 6.59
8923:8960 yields 6.62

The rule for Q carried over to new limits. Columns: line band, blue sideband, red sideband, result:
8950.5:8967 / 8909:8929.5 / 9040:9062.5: -0.3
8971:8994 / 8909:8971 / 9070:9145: -0.2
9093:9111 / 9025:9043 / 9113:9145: 0.4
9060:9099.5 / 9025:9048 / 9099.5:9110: 0.3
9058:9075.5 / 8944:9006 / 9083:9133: 0.0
